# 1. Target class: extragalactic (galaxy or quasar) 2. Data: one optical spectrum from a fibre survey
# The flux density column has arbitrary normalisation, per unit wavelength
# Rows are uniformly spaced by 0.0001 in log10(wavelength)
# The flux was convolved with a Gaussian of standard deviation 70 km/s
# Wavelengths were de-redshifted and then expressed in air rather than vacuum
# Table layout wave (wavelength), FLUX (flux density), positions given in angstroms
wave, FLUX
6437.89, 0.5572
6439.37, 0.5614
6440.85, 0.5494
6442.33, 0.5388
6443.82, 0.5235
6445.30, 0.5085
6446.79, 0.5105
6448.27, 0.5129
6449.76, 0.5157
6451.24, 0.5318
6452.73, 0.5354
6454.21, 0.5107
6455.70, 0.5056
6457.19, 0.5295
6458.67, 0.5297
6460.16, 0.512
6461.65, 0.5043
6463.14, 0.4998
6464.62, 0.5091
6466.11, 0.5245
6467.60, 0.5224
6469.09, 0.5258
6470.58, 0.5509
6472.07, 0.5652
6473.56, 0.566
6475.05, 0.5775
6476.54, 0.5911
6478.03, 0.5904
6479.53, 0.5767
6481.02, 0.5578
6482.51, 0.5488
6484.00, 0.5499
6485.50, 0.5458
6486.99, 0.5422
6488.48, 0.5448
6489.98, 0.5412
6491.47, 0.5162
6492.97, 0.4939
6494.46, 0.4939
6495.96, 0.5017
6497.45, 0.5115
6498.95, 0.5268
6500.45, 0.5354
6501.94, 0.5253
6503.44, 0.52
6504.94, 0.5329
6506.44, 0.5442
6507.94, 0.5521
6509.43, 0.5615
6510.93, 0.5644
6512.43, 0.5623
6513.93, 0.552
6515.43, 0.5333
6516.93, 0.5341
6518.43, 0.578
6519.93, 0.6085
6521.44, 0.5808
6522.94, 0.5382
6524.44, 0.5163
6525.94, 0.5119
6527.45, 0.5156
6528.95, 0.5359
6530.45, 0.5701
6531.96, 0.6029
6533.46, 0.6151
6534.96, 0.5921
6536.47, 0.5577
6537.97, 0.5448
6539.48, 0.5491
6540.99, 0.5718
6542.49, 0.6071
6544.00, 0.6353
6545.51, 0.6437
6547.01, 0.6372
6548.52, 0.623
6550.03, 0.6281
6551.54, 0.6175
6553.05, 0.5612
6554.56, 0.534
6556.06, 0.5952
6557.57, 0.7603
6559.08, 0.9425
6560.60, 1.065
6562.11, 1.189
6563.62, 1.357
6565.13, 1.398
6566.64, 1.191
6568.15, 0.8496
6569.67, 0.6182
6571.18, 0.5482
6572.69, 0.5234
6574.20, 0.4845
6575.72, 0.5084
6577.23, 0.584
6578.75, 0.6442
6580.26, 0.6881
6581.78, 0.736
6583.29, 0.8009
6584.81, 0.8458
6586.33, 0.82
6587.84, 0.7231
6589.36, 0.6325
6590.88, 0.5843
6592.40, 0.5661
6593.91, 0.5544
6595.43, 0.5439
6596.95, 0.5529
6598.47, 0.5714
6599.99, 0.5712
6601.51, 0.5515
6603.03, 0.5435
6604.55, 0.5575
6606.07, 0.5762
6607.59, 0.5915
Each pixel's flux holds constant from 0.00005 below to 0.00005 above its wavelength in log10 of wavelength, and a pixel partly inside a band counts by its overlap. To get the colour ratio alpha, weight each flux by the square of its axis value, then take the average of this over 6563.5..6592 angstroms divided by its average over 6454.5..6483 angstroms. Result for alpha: 1.43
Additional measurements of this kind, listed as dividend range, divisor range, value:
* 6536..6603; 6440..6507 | 1.35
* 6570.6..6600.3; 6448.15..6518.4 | 1.20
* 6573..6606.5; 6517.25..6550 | 1.09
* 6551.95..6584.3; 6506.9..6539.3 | 1.43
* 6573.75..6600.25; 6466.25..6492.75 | 1.19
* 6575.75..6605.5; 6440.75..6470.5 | 1.27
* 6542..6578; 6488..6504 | 1.49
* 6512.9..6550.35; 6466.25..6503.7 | 1.08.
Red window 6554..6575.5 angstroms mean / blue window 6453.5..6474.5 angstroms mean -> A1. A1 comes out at 1.63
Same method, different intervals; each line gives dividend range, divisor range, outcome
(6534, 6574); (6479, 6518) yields 1.38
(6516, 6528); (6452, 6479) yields 1.02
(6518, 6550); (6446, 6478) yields 1.09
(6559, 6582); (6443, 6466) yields 1.61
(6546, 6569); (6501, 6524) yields 1.56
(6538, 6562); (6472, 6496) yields 1.23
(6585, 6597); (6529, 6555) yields 1.07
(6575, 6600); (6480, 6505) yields 1.22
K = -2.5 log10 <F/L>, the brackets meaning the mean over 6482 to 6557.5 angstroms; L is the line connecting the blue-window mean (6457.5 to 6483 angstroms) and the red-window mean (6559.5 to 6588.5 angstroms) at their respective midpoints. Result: 0.201 mag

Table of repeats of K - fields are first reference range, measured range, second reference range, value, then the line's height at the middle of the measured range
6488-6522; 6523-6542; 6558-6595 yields 0.14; 0.633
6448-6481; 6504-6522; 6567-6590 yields 0.07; 0.596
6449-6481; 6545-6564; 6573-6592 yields -0.21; 0.635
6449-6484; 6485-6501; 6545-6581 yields 0.15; 0.599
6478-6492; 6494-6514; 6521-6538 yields 0.04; 0.553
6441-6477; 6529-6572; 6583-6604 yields -0.22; 0.597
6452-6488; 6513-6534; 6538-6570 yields 0.24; 0.697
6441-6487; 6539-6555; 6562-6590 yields 0.20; 0.723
